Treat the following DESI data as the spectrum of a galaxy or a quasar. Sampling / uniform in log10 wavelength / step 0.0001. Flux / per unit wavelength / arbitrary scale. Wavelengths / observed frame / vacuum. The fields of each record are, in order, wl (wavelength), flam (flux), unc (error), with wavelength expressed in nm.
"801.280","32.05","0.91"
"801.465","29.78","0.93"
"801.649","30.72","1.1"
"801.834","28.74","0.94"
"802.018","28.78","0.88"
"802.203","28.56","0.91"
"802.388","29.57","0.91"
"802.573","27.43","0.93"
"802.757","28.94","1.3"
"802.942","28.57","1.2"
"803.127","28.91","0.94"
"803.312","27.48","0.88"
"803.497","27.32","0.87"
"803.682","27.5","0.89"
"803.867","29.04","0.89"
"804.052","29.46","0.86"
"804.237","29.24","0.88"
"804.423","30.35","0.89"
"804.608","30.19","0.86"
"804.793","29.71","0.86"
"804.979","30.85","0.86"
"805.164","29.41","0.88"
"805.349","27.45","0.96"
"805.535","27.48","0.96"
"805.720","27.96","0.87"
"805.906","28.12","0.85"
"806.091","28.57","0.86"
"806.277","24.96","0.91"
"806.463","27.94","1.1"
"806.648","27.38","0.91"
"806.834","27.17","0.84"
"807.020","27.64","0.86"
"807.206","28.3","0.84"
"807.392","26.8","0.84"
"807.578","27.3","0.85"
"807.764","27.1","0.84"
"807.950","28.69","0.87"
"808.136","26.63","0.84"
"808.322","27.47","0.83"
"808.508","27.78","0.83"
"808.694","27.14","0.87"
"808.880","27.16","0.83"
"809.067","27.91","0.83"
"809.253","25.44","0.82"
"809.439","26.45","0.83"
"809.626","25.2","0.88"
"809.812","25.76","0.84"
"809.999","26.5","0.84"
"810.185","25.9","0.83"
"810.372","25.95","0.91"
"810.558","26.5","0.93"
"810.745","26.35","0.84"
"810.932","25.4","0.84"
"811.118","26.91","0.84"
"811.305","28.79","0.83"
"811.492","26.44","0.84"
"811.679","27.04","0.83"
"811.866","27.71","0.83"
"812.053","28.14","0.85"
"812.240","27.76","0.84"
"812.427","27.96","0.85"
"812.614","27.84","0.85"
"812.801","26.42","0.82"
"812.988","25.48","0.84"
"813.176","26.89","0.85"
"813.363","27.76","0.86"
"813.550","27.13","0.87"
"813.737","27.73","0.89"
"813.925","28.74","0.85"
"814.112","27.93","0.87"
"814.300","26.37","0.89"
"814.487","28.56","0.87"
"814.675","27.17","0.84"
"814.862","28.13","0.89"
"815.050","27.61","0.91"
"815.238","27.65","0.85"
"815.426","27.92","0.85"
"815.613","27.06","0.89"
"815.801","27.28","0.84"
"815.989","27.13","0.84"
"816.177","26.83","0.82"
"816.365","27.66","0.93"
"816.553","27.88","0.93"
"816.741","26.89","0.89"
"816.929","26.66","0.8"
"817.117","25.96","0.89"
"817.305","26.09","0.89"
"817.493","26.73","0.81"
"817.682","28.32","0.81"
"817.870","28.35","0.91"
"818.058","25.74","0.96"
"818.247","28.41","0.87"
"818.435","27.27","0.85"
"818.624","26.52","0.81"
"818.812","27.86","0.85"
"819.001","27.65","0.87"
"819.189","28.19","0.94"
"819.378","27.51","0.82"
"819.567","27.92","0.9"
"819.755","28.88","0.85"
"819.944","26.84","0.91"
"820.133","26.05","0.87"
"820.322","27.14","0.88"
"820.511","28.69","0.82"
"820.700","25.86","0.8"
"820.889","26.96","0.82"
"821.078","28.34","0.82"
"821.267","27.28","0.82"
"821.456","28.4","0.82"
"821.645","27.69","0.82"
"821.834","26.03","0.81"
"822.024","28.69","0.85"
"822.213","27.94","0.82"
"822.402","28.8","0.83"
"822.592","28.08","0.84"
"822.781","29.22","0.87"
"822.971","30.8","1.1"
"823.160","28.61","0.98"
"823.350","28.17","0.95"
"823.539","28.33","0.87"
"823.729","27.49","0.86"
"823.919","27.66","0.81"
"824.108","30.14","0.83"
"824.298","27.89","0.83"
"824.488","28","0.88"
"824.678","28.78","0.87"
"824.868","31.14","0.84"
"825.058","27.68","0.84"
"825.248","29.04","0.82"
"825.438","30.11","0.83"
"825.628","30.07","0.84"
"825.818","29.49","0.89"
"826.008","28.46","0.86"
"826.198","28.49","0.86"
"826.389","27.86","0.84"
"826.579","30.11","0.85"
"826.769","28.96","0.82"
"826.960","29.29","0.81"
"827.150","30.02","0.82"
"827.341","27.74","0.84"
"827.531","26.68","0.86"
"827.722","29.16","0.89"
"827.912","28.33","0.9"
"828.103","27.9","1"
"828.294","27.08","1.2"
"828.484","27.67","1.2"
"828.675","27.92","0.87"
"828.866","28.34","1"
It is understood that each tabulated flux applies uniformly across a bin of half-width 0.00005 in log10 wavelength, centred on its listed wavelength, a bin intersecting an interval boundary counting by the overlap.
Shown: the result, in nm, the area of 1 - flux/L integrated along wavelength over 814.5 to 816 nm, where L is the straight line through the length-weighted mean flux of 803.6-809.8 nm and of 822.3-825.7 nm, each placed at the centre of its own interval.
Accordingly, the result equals 0.04 nm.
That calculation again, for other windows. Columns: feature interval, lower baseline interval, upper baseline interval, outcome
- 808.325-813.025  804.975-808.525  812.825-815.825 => 0.12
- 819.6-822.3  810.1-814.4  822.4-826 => 0.09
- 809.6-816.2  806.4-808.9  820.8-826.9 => 0.17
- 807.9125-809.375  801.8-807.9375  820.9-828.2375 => 0.06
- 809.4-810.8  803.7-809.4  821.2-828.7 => 0.10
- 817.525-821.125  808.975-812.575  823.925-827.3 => 0.08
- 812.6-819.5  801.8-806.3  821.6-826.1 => 0.32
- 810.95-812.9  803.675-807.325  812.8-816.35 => 0.02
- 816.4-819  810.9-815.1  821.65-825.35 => 0.07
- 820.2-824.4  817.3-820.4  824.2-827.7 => 0.01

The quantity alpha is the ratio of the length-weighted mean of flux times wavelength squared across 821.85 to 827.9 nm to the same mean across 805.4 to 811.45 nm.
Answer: 1.11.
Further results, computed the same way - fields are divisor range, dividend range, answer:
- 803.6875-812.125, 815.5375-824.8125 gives 1.04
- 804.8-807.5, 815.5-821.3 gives 1.01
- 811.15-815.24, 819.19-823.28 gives 1.03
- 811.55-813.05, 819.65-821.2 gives 1.02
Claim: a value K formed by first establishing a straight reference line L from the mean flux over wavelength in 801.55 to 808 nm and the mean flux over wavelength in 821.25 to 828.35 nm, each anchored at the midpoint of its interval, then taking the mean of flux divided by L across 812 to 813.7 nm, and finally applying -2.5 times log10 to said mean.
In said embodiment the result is 0.05 mag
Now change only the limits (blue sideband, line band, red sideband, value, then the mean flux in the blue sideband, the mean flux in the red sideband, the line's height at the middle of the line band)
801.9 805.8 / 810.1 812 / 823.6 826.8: 0.082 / 28.8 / 28.9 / 28.8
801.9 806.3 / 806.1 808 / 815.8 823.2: 0.043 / 28.6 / 27.6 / 28.4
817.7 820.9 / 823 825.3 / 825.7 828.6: -0.021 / 27.4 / 28.5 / 28.1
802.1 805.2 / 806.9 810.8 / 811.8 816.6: 0.054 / 29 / 27.5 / 28.2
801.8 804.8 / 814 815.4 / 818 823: 0.016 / 28.8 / 27.7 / 28.1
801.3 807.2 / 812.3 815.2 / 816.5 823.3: 0.021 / 28.6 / 27.6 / 28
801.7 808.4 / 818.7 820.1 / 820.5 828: 0.027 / 28.3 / 28.5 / 28.5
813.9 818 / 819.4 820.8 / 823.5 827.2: 0.028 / 27.4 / 28.9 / 28.1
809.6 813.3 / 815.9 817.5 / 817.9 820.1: 0.016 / 26.8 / 27.5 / 27.3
